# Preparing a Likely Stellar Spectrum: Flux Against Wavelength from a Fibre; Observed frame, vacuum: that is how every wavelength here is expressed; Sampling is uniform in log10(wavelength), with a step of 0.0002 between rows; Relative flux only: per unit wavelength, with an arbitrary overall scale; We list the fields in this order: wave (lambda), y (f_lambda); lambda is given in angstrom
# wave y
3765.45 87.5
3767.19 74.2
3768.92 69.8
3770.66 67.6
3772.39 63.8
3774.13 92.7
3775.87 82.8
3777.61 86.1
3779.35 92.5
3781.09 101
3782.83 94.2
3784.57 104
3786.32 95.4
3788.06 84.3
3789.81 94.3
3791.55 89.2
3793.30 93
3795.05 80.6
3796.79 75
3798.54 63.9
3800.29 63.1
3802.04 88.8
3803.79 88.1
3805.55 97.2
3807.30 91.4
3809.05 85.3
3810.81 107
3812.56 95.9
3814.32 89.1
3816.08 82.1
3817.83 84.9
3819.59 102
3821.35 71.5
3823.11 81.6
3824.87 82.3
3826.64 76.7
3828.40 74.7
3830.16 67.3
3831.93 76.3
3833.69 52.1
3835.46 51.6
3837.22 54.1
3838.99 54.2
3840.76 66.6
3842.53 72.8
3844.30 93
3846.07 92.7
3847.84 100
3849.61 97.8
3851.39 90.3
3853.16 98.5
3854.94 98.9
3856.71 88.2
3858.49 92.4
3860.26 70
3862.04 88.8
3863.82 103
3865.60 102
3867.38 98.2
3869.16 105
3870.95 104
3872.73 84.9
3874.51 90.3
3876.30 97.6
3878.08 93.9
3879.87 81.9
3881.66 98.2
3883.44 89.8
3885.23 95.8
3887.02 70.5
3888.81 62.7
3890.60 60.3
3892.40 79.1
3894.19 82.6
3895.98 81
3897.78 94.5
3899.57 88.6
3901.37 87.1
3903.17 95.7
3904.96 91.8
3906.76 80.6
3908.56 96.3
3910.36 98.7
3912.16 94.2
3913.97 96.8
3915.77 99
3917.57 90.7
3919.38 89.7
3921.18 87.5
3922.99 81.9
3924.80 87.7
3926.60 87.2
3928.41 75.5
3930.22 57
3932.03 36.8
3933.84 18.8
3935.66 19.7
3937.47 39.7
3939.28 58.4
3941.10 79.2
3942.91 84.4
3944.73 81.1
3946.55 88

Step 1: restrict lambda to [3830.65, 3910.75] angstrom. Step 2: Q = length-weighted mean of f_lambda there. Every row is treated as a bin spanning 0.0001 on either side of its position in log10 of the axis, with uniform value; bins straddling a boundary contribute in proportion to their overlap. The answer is 85.5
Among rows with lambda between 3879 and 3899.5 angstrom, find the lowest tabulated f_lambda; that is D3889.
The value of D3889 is 60.3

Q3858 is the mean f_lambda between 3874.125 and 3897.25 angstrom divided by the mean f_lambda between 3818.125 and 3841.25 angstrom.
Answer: 1.18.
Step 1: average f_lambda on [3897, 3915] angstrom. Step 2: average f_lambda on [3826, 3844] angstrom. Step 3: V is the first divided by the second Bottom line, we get 1.41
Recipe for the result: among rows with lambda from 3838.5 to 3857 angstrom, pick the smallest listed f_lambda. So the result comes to 54.2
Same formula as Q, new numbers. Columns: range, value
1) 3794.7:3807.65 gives 80.6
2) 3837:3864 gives 85.4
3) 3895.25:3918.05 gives 92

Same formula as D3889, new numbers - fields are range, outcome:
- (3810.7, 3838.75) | 51.6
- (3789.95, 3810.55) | 63.1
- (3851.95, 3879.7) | 70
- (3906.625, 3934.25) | 18.8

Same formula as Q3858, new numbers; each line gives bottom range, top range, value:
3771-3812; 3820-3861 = 0.90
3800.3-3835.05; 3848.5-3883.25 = 1.13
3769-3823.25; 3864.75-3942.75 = 0.94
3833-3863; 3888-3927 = 1.08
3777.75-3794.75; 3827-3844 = 0.69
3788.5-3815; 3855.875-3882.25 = 1.07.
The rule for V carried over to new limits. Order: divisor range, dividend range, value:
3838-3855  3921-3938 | 0.68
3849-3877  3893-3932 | 0.92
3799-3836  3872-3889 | 1.08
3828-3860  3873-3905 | 1.08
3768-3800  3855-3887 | 1.10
